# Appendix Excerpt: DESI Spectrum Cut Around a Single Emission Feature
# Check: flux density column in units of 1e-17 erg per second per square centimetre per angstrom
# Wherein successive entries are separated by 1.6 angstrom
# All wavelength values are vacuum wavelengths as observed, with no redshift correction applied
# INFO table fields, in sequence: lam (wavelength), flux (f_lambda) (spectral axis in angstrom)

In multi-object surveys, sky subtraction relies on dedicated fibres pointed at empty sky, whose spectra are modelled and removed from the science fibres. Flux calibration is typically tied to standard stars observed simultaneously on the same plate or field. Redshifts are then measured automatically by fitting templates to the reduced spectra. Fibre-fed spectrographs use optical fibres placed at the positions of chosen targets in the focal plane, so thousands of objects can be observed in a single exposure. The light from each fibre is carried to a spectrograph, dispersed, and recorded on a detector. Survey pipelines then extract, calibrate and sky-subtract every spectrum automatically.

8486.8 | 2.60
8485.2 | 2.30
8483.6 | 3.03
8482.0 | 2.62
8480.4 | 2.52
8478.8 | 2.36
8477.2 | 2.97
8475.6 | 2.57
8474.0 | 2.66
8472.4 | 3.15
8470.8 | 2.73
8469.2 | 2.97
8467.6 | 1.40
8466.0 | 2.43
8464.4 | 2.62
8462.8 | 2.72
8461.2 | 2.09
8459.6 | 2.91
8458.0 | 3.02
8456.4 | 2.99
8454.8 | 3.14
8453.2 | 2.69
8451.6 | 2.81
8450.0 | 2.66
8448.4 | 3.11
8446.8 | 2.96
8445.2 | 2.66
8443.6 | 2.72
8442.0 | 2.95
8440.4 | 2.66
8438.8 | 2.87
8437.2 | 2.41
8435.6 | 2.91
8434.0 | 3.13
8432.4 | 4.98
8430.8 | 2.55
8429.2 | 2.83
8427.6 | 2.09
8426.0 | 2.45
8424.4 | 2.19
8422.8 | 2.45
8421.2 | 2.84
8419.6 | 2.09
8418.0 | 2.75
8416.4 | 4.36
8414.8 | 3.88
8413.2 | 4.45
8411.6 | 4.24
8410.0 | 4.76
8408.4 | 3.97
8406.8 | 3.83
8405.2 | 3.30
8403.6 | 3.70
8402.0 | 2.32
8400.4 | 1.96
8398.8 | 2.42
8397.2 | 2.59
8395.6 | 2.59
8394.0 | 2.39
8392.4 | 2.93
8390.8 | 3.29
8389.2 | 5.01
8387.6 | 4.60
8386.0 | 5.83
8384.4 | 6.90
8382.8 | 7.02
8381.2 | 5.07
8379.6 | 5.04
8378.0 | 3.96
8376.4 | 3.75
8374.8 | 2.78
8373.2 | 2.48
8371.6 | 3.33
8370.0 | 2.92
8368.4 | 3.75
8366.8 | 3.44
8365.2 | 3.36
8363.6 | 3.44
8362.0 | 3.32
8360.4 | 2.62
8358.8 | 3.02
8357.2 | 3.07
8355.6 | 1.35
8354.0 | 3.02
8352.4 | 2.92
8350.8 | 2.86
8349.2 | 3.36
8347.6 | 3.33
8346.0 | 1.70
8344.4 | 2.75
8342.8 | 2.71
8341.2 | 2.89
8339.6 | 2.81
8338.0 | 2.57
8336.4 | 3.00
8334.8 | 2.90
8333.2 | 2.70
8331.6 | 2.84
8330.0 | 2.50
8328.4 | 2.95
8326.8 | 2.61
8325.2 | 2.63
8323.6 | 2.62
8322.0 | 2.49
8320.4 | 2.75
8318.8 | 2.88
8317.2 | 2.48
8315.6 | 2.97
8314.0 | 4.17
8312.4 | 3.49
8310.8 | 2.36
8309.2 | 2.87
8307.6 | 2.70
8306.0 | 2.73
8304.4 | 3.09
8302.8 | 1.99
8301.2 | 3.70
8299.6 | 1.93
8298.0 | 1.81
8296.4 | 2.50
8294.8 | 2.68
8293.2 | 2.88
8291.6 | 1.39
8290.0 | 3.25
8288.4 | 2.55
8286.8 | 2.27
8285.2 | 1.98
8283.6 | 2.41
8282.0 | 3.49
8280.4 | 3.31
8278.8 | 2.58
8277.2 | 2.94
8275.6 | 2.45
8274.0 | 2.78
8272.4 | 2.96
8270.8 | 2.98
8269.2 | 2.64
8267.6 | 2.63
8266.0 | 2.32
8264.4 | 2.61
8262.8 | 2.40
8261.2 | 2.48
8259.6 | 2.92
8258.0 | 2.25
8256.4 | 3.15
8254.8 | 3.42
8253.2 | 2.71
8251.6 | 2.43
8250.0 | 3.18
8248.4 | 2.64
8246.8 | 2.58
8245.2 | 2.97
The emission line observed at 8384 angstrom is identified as H-alpha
